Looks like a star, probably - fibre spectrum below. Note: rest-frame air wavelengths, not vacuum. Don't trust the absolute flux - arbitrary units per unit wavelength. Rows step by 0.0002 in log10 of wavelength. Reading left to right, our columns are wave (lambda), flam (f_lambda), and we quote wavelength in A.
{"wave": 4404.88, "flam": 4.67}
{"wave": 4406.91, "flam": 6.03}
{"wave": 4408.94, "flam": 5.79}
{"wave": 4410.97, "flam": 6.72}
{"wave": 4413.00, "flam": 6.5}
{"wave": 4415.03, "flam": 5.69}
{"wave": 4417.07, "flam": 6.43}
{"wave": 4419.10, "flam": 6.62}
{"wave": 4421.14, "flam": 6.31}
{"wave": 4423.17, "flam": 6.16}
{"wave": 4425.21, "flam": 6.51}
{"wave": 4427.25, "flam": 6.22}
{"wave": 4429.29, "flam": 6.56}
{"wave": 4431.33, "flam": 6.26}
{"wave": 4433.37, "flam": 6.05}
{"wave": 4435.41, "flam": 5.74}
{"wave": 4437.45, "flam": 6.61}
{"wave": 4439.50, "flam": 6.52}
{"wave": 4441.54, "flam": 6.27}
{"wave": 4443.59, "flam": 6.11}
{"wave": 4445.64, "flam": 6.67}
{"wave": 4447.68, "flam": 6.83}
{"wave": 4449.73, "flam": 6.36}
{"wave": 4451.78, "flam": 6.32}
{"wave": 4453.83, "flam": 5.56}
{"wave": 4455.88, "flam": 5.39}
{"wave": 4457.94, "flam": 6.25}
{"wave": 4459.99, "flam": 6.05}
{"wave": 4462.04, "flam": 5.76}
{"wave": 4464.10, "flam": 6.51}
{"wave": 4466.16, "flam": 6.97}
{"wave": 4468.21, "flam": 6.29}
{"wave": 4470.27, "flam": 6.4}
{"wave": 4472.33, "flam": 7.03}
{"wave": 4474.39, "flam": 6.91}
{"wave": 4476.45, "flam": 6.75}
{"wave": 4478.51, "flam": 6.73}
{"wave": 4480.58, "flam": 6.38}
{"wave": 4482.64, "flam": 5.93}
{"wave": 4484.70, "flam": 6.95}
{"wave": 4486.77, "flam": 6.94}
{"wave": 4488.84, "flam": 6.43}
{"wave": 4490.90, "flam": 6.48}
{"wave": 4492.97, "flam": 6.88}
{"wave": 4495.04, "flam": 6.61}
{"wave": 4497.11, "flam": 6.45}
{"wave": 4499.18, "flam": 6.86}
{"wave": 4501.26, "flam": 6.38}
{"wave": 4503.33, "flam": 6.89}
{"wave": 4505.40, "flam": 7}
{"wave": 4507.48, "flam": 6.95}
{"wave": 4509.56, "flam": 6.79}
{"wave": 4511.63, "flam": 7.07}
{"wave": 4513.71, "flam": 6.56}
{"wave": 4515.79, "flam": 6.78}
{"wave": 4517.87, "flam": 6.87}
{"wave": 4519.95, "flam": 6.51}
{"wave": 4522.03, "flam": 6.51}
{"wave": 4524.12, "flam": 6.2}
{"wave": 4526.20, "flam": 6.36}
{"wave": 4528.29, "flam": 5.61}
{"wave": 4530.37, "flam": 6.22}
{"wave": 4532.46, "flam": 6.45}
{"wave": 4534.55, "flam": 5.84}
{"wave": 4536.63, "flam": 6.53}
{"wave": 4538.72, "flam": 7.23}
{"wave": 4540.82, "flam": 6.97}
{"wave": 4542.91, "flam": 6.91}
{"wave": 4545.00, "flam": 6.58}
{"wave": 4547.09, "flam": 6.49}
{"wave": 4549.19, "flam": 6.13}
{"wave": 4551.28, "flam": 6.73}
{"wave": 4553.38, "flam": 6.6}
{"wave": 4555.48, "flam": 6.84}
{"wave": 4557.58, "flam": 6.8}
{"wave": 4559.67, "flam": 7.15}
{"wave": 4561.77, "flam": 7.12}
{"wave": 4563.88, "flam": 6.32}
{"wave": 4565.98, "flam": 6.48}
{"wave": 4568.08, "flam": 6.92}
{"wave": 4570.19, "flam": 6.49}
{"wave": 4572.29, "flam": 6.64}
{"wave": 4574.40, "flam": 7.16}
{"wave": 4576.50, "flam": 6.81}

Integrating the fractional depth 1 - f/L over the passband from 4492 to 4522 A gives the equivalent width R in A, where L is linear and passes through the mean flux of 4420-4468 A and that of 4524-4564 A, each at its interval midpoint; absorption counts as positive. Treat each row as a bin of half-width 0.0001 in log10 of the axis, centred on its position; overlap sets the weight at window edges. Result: -1.4 A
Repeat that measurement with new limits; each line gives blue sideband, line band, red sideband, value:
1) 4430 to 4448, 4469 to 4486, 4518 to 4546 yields -0.7 A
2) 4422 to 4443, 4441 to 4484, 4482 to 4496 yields 0.7 A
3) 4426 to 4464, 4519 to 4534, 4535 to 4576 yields 0.8 A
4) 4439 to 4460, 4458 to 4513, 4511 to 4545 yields -2.3 A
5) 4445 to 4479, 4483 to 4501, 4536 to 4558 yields -0.4 A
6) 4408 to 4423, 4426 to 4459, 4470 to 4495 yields 1.0 A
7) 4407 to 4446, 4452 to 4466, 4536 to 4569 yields 0.9 A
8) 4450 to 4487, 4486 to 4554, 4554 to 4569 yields 0.1 A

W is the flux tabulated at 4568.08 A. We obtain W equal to 6.92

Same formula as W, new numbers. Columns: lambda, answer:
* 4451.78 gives 6.32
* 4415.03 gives 5.69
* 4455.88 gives 5.39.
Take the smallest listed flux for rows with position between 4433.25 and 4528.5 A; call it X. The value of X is 5.39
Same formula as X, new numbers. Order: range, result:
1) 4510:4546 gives 5.61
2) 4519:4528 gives 6.2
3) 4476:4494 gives 5.93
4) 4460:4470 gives 5.76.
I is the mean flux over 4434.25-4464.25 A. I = 6.19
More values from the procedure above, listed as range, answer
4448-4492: 6.41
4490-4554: 6.59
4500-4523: 6.76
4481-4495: 6.6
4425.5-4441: 6.29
